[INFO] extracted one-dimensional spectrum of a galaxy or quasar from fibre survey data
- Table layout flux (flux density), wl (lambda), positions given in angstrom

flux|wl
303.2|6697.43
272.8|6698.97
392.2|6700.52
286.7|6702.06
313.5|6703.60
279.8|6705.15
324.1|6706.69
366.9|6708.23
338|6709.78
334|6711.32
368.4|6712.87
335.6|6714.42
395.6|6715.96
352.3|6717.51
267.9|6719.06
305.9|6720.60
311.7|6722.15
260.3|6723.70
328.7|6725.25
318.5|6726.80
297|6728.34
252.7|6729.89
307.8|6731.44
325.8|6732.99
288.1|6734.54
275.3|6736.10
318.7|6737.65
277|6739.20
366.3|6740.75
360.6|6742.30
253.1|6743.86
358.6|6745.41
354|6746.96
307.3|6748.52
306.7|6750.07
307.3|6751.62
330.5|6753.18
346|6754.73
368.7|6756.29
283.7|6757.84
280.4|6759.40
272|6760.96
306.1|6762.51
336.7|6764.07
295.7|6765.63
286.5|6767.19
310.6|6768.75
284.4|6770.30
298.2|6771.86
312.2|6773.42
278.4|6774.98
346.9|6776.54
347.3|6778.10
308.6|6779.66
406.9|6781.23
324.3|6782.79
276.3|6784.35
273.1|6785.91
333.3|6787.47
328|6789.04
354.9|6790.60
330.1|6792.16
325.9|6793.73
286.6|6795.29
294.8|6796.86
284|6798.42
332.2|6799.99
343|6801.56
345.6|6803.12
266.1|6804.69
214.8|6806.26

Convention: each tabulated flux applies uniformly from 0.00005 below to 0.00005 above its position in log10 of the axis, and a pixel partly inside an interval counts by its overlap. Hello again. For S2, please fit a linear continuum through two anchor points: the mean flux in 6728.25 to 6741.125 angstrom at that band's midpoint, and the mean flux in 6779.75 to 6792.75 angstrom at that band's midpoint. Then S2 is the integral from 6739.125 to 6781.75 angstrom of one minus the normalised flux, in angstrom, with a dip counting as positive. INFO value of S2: -0.6 angstrom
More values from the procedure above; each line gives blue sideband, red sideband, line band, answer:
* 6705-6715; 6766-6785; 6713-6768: 2.4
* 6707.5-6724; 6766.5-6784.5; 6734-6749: 0.4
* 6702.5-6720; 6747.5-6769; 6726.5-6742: 0.9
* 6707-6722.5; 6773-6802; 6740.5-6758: 0.0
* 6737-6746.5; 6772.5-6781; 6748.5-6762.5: 0.5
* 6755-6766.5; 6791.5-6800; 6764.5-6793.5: -0.9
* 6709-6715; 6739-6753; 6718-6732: 1.7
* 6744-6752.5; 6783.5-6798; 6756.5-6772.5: 1.0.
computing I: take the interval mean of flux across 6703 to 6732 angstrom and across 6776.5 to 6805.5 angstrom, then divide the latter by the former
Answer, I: 1.0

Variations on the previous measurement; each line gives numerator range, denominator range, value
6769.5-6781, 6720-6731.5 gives 1.06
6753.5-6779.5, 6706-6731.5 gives 0.96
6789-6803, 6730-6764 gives 1.02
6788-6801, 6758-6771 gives 1.07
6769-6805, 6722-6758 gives 1.01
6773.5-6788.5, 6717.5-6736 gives 1.08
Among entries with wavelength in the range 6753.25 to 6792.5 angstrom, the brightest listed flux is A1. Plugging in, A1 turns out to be 406.9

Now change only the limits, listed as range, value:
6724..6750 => 366.3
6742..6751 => 360.6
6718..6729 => 328.7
